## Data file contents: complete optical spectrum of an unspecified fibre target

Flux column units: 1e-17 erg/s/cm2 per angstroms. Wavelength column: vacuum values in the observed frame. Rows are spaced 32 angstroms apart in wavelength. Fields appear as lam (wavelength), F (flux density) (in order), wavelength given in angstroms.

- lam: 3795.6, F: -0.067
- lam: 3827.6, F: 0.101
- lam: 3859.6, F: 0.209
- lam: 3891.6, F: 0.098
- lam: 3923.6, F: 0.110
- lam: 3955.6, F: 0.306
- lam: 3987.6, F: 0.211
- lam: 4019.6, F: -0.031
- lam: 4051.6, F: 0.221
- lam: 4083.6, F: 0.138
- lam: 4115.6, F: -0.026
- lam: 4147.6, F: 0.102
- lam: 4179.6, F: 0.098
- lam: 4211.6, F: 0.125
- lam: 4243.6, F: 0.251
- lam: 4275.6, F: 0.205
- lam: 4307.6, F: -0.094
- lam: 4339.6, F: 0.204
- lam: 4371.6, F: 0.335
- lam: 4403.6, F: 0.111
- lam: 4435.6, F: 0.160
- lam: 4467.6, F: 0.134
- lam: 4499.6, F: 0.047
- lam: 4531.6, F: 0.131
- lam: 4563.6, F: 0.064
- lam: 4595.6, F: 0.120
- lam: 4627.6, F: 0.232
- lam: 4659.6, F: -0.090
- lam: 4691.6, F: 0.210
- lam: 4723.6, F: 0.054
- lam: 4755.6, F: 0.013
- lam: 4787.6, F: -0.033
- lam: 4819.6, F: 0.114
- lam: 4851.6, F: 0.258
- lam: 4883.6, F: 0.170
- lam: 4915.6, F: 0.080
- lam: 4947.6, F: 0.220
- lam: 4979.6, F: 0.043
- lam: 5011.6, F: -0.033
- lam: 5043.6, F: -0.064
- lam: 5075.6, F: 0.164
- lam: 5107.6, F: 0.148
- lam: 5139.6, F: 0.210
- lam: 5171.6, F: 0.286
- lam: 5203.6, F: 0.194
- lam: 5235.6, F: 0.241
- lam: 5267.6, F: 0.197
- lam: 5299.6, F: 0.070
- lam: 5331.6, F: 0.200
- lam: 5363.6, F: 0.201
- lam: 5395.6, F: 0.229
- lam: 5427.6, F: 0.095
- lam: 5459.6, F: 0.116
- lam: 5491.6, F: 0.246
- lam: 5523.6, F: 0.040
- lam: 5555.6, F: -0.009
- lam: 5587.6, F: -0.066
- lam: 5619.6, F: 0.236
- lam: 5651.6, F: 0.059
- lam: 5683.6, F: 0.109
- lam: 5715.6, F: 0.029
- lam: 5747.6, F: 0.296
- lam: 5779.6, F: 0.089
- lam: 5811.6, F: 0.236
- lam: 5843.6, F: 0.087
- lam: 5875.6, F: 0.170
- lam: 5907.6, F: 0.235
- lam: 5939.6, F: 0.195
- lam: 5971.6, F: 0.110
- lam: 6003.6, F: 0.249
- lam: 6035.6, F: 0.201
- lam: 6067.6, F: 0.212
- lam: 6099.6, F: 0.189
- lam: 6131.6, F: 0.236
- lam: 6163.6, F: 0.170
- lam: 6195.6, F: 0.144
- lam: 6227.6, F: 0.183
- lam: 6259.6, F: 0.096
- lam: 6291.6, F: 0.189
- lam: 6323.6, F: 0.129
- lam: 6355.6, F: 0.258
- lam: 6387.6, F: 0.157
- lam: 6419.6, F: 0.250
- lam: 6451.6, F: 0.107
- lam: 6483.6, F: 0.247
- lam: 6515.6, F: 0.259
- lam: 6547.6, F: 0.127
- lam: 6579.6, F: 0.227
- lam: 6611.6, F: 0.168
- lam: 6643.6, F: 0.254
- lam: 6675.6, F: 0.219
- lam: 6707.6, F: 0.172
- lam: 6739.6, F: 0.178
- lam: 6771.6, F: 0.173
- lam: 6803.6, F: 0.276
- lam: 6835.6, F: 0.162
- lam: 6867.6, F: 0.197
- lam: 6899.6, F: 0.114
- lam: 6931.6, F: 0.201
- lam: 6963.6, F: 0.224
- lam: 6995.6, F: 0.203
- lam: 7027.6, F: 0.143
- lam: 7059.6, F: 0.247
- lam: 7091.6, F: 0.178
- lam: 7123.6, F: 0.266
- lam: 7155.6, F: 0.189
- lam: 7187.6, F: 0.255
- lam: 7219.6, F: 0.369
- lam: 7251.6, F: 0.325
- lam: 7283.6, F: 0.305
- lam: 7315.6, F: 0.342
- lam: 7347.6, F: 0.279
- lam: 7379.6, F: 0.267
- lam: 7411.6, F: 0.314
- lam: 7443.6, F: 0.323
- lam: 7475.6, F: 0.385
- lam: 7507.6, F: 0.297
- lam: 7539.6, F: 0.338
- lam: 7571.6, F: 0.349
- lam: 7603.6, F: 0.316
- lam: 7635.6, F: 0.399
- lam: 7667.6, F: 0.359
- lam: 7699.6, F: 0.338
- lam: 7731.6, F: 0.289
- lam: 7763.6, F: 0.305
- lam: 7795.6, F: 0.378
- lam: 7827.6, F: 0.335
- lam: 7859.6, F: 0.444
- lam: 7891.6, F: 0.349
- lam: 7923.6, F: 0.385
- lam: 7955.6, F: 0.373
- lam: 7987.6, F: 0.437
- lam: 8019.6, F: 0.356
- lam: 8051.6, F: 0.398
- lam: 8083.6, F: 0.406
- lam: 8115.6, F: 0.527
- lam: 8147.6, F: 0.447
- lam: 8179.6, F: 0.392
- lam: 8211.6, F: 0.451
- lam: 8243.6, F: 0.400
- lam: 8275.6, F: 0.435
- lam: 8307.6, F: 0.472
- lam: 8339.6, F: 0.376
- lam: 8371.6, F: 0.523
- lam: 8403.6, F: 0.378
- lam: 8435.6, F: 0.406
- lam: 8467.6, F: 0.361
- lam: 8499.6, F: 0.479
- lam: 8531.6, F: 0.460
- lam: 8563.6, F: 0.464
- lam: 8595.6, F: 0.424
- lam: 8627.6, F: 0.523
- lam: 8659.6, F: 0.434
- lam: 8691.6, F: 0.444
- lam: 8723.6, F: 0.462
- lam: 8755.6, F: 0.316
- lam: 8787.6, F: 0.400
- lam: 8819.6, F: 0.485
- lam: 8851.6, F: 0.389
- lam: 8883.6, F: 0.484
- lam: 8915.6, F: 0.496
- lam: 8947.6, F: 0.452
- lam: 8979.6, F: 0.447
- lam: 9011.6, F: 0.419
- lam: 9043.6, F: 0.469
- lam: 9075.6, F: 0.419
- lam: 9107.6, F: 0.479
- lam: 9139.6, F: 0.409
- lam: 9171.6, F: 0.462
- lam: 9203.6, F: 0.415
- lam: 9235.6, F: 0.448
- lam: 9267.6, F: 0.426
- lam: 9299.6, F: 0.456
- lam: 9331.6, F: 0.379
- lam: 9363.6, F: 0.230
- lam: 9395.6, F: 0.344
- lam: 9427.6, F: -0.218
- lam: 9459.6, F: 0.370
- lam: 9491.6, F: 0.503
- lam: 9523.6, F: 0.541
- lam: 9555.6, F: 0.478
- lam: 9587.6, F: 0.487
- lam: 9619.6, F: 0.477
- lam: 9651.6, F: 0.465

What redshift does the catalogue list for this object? 0.80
